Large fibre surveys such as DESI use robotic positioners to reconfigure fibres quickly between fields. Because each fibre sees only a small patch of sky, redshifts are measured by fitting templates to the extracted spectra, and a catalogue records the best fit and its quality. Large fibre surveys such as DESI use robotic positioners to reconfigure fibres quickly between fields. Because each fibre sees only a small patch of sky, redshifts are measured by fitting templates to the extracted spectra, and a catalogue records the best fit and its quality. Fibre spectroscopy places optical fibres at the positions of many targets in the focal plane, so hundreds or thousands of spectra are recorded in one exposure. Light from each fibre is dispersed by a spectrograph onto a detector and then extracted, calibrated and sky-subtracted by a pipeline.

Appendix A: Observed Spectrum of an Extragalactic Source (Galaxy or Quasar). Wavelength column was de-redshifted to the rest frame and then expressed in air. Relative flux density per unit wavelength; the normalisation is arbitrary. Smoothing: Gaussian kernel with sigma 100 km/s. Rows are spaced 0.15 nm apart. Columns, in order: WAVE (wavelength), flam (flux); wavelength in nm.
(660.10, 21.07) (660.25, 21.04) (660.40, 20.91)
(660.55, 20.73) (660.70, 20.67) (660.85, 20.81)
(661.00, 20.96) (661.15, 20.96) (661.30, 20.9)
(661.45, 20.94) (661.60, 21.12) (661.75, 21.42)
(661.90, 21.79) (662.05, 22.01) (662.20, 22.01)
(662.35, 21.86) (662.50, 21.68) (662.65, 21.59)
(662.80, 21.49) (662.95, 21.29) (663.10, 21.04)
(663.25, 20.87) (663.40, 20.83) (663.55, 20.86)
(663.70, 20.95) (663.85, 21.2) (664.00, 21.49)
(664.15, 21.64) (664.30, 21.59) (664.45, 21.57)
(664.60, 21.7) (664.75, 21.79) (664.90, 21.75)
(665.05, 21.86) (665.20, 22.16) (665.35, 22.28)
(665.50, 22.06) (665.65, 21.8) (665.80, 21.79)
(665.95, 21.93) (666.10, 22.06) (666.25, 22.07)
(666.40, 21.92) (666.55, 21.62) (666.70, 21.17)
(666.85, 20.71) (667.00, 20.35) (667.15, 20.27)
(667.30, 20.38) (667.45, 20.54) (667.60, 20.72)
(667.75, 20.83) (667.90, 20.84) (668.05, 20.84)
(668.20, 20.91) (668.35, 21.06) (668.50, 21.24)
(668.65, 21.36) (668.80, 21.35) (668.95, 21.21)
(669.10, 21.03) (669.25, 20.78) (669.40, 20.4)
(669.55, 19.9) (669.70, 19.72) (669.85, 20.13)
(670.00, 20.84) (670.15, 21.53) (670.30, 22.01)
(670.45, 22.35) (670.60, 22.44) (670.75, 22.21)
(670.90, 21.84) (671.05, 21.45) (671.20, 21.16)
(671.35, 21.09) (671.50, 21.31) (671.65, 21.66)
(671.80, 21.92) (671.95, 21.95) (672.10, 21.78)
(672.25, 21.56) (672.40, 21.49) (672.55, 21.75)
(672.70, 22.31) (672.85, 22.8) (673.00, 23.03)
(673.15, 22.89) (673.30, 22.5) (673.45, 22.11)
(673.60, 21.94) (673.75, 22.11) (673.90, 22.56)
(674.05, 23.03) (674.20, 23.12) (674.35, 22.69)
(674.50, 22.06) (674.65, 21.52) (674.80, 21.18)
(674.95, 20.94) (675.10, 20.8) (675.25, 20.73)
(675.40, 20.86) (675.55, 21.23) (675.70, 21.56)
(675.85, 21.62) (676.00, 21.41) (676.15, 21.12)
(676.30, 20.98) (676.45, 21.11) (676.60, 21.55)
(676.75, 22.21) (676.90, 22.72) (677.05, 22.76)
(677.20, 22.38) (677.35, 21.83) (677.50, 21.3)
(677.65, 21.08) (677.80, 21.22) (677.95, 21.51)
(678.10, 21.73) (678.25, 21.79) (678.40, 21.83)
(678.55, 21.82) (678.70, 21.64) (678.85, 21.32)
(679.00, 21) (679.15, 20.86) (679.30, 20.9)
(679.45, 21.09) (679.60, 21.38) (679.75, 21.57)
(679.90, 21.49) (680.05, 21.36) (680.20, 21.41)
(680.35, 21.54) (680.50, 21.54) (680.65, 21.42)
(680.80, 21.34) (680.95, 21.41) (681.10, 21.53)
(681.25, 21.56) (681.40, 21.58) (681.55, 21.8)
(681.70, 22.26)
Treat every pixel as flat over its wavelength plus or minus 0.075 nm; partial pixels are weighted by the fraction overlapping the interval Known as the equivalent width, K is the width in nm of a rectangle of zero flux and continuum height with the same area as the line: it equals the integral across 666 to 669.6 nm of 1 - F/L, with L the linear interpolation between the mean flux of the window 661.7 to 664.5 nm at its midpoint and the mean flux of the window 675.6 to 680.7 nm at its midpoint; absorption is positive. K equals 0.08 nm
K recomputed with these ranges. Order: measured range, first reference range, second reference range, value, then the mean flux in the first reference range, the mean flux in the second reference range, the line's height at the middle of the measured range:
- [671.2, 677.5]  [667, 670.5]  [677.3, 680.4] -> -0.203 nm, 20.9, 21.4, 21.2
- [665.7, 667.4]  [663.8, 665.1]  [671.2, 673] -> 0.030 nm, 21.6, 21.8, 21.7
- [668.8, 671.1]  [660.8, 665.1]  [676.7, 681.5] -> 0.029 nm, 21.4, 21.6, 21.5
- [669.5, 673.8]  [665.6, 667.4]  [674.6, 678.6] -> -0.062 nm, 21.3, 21.5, 21.4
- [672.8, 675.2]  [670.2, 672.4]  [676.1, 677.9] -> -0.051 nm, 21.8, 21.7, 21.7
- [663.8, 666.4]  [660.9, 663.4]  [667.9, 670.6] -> -0.074 nm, 21.3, 21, 21.2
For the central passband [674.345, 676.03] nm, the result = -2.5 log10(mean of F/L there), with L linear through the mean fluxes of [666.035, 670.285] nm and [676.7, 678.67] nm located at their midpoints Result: 0.014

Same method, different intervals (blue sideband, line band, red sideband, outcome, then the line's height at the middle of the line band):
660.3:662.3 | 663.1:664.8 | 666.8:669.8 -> -0.015 mag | 21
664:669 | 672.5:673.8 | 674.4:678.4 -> -0.046 mag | 21.5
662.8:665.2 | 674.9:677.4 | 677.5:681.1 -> -0.006 mag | 21.4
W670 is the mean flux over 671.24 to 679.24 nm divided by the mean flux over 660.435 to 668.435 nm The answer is 1.02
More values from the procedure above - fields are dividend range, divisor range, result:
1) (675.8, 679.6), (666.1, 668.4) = 1.03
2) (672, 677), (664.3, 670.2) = 1.03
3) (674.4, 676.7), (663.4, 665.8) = 0.98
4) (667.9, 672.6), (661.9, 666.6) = 0.98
